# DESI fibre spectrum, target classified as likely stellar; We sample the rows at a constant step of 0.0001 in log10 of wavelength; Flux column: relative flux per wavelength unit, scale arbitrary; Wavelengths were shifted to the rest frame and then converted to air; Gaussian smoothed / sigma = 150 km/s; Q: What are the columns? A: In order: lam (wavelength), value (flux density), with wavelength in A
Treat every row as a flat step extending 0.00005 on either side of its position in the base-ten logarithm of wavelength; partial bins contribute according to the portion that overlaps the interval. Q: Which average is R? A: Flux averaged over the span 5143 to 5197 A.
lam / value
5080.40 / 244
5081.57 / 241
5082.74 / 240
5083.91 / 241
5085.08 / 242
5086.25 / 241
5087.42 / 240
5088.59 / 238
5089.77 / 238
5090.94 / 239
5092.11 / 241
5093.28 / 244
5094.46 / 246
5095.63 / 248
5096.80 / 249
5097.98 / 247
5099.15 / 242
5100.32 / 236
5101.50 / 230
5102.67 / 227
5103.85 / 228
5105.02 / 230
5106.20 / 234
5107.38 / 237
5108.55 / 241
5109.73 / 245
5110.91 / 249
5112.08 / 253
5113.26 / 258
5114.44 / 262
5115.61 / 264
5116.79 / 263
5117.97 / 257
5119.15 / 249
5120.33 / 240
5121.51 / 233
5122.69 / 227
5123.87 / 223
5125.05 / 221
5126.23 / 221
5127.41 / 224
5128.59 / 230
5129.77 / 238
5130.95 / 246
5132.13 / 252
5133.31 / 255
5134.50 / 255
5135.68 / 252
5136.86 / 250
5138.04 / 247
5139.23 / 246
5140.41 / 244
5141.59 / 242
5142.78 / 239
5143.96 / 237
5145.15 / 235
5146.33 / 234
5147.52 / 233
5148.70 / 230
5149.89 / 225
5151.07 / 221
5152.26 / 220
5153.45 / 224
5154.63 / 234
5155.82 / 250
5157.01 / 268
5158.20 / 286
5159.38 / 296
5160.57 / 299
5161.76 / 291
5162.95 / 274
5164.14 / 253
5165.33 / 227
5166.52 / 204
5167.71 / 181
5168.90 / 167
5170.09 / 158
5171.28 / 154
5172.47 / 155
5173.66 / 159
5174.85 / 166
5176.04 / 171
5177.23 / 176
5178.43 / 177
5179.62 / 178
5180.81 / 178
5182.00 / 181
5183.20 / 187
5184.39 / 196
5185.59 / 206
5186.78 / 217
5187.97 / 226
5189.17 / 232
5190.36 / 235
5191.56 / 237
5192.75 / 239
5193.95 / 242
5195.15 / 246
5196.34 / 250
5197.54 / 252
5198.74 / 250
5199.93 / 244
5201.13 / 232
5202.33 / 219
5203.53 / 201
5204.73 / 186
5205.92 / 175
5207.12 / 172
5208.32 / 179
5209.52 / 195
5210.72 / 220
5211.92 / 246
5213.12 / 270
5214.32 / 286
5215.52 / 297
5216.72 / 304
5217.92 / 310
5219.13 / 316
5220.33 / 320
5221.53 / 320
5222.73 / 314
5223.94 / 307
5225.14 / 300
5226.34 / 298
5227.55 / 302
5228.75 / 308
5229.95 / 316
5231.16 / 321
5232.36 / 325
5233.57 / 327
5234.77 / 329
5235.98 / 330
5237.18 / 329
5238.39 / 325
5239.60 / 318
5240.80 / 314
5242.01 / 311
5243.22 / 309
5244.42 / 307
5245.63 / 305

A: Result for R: 219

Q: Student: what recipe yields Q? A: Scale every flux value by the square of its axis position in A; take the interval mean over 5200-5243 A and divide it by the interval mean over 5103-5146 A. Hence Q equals 1.2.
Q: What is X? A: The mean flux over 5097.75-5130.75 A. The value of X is 240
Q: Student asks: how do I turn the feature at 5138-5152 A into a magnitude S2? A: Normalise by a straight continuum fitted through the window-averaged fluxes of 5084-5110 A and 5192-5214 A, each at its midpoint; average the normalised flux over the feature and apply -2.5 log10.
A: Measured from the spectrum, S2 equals -0.01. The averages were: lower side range 239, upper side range 224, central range 235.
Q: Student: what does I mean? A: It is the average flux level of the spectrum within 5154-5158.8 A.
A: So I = 260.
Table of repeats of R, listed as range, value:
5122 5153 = 236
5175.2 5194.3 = 204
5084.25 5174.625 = 237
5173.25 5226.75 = 234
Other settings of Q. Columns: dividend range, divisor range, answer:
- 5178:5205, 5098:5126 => 0.93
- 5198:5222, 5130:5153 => 1.06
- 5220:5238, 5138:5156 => 1.39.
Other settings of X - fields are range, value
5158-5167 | 266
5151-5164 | 261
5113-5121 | 256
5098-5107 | 233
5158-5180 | 208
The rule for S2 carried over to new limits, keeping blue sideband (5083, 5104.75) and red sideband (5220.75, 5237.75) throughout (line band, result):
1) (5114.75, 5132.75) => 0.074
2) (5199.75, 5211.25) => 0.447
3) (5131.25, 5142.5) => 0.064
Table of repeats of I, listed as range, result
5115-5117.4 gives 264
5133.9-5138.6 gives 251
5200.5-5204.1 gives 217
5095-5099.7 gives 247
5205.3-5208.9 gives 176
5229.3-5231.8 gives 319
